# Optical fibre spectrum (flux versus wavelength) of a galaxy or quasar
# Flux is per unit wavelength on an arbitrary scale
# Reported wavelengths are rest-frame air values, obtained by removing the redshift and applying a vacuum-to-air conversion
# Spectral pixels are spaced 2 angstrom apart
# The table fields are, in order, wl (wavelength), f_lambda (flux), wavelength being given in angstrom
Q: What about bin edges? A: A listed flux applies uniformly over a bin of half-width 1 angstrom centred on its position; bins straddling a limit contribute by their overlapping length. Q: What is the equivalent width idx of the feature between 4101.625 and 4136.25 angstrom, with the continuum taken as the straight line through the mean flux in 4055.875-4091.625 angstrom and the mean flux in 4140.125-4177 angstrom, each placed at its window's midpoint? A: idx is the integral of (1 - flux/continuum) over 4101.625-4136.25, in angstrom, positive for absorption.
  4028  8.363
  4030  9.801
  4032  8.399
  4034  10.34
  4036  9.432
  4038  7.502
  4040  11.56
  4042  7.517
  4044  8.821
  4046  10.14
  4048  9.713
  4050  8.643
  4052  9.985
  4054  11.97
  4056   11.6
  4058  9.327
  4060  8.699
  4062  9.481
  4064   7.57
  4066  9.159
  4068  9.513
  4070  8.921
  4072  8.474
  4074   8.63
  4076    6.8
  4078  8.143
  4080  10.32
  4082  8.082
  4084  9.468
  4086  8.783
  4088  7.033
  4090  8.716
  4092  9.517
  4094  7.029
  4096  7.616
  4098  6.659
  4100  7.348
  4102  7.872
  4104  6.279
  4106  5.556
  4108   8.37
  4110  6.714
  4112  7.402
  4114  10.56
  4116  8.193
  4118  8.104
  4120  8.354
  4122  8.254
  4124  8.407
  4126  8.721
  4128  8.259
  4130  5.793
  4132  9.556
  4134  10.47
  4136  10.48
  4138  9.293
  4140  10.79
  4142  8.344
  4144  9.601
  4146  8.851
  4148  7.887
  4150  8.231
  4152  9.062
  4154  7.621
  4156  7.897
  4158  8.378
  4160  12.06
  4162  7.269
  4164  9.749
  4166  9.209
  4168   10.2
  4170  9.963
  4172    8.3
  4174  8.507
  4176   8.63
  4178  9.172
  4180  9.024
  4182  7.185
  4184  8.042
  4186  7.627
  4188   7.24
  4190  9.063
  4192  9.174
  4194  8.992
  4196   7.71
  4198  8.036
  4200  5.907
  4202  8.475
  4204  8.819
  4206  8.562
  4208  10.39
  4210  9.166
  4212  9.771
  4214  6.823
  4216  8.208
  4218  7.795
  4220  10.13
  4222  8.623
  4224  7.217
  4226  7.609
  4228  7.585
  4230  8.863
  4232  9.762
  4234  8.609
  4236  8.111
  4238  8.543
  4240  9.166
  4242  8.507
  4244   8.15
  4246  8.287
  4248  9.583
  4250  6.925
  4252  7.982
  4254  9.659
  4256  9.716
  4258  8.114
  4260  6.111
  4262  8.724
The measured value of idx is 2.8 angstrom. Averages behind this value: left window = 8.76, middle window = 8.14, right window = 8.92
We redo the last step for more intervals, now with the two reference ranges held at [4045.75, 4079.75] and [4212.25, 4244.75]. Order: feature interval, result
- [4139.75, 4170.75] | -0.93 angstrom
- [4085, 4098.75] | 1.74 angstrom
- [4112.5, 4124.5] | 0.46 angstrom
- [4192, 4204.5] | 0.72 angstrom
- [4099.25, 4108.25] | 2.04 angstrom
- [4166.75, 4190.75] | 0.17 angstrom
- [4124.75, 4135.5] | 0.29 angstrom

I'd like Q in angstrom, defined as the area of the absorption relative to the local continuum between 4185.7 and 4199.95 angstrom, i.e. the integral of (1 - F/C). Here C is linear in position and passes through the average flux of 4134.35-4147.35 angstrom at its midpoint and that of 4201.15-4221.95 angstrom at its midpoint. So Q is 1.4 angstrom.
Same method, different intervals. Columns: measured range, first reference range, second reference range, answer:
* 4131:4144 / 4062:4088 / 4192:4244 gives -1.90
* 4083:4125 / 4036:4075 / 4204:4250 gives 5.54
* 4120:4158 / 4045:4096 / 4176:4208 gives -0.59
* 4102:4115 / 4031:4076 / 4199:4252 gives 2.16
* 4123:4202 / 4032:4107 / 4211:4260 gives -1.15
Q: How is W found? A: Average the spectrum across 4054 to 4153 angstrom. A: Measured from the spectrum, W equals 8.53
